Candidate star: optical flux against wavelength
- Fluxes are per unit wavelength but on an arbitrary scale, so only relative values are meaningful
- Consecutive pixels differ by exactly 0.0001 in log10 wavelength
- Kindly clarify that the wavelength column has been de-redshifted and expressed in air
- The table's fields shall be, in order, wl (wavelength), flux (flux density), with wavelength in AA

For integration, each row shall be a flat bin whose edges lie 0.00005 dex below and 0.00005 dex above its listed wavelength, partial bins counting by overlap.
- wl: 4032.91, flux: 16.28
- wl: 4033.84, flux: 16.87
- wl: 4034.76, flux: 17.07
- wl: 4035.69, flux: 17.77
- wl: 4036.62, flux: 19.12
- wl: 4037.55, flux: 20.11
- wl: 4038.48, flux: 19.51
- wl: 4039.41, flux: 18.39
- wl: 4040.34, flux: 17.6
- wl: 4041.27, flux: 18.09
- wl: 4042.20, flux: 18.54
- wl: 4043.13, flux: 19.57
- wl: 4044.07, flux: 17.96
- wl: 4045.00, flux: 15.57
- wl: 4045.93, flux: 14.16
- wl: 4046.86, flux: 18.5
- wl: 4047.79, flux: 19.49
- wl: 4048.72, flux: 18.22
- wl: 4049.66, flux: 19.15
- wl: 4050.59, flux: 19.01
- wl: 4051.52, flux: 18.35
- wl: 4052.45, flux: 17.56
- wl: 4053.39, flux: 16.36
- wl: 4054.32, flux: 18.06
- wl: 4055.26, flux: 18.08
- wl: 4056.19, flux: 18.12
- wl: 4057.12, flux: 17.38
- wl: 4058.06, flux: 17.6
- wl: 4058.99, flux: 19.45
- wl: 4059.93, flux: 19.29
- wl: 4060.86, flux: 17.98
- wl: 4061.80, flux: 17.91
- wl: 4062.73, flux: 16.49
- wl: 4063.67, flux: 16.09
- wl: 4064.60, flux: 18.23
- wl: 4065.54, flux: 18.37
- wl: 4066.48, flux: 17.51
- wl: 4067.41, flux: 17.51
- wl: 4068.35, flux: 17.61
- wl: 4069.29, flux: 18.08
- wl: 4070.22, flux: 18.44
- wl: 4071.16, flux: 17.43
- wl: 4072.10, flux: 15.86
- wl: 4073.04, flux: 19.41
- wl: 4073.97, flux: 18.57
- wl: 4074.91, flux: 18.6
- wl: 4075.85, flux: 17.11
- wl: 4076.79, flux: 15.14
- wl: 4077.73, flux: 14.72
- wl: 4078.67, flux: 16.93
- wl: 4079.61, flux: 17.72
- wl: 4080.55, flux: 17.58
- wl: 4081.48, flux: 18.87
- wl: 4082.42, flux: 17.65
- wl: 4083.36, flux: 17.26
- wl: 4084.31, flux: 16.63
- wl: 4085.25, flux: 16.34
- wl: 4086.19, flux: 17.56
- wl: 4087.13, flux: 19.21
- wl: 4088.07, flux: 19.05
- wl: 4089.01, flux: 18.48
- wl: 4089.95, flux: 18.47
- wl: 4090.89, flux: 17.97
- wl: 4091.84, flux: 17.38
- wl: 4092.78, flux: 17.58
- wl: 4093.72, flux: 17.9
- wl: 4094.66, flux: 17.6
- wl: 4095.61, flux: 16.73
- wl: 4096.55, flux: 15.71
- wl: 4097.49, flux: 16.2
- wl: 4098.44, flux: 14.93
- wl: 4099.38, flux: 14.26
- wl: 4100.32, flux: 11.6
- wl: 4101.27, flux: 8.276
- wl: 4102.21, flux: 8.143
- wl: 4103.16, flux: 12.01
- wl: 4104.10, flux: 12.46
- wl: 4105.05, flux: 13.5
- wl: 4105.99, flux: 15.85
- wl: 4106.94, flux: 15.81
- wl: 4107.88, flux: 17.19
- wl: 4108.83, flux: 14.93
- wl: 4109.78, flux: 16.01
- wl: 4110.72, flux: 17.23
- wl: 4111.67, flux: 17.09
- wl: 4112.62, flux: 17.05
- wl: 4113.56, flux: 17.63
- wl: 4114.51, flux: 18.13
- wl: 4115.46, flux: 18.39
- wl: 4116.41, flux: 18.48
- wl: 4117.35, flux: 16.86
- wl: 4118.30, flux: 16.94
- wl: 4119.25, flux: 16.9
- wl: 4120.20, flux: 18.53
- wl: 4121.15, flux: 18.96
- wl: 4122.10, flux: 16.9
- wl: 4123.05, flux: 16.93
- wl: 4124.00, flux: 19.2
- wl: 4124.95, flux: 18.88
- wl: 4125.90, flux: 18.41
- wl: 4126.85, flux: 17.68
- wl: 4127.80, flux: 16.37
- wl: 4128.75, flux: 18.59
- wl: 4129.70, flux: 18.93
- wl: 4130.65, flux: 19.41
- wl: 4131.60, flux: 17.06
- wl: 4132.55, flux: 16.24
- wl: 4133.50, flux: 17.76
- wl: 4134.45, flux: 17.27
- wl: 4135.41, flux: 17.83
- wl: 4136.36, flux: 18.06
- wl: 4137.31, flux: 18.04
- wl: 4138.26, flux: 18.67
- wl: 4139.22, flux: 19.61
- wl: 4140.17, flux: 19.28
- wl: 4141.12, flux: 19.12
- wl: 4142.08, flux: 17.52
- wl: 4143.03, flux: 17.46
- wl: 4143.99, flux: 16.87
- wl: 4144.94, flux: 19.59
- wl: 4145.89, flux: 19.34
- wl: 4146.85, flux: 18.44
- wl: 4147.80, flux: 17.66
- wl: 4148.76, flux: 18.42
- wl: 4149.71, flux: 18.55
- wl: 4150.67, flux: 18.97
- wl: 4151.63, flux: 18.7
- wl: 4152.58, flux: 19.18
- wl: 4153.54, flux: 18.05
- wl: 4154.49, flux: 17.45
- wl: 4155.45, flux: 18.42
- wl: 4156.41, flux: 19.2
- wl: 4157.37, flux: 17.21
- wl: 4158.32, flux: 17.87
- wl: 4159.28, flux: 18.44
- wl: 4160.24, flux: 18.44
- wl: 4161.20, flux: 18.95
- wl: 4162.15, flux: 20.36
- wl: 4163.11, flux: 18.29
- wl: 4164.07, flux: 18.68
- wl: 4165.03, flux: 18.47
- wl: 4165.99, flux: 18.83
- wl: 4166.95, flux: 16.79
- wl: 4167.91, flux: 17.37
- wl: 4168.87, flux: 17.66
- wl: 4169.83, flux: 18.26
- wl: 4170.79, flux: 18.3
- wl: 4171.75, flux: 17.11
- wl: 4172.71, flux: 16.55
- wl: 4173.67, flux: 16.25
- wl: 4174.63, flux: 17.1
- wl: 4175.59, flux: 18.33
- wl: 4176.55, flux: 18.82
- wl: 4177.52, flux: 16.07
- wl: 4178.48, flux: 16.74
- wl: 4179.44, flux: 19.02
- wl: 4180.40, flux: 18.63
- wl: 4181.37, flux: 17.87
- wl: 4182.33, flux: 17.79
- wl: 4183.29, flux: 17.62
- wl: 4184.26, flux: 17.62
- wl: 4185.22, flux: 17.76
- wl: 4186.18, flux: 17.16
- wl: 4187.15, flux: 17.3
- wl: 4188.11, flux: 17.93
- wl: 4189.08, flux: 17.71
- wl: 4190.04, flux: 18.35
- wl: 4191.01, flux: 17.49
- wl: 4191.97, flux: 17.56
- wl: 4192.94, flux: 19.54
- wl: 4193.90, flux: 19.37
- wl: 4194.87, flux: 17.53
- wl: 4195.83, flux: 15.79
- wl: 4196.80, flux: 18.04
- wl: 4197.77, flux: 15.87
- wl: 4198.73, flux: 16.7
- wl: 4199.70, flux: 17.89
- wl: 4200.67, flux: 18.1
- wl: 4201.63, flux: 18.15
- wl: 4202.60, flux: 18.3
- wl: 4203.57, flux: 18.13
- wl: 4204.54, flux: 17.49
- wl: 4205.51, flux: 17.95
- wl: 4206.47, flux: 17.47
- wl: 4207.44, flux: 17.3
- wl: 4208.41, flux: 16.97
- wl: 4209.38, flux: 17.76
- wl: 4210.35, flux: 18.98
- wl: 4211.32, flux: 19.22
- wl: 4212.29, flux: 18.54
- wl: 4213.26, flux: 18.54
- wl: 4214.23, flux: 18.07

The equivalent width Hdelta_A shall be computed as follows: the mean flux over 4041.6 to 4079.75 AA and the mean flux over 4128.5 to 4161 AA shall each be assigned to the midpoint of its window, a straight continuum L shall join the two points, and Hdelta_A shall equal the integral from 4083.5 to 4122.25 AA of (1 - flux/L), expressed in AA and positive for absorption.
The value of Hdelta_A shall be 3.7 AA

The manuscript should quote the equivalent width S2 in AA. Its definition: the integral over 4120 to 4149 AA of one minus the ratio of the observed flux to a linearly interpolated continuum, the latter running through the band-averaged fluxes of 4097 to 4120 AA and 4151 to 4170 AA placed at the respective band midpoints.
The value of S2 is -2.3 AA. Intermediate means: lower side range 15.3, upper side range 18.3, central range 18.2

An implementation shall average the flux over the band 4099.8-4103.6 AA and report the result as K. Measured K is 10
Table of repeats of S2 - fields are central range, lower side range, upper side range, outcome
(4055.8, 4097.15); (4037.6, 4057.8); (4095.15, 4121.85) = -1.9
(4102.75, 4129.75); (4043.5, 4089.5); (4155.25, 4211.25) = 1.2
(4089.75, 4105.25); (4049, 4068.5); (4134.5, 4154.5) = 2.9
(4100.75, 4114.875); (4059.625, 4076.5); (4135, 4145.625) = 2.7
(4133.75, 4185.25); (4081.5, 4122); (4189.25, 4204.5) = -2.8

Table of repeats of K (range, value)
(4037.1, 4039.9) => 19.3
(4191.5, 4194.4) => 18.8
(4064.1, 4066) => 18.3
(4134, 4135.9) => 17.5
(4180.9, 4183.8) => 17.8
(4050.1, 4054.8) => 17.9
